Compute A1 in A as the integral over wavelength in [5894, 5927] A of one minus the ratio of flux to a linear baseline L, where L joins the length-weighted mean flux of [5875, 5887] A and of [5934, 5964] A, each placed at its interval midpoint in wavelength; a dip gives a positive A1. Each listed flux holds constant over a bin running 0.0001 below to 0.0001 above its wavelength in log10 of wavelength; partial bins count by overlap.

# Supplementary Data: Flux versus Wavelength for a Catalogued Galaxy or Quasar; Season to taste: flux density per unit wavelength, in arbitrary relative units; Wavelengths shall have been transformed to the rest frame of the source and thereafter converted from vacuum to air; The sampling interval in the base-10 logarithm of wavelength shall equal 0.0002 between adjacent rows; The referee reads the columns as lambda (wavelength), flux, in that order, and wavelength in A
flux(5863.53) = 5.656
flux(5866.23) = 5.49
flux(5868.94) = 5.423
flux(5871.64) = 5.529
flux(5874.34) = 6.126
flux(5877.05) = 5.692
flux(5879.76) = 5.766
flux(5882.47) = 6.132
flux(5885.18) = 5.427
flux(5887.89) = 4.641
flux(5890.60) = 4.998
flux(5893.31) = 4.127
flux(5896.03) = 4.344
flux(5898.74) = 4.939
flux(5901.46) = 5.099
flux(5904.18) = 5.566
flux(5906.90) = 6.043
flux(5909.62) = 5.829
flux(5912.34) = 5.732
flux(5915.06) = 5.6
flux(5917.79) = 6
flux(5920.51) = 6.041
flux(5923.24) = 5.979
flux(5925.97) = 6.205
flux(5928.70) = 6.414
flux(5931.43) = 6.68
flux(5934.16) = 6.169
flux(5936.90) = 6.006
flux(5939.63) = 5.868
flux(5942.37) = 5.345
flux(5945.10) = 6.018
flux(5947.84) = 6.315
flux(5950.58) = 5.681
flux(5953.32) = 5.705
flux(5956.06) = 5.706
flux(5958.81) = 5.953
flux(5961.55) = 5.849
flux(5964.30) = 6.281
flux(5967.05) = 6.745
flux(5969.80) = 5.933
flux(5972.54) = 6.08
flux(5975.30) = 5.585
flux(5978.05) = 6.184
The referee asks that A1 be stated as 1.2 A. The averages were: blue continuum 5.73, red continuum 5.88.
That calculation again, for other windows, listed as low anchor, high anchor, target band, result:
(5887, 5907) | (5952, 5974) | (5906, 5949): -4.7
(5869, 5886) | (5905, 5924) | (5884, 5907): 3.4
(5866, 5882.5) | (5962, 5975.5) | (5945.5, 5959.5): 0.5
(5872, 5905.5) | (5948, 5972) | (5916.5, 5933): -1.7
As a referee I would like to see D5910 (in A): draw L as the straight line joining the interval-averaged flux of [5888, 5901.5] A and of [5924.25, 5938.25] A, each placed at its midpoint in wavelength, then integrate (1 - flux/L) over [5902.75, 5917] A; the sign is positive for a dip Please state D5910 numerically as -1.2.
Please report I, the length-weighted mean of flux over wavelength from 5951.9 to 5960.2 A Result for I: 5.79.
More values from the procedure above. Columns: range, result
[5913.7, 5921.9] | 5.88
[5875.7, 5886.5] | 5.75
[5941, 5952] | 5.84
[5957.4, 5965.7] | 6.02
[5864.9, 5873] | 5.48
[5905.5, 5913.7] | 5.87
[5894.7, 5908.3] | 5.2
